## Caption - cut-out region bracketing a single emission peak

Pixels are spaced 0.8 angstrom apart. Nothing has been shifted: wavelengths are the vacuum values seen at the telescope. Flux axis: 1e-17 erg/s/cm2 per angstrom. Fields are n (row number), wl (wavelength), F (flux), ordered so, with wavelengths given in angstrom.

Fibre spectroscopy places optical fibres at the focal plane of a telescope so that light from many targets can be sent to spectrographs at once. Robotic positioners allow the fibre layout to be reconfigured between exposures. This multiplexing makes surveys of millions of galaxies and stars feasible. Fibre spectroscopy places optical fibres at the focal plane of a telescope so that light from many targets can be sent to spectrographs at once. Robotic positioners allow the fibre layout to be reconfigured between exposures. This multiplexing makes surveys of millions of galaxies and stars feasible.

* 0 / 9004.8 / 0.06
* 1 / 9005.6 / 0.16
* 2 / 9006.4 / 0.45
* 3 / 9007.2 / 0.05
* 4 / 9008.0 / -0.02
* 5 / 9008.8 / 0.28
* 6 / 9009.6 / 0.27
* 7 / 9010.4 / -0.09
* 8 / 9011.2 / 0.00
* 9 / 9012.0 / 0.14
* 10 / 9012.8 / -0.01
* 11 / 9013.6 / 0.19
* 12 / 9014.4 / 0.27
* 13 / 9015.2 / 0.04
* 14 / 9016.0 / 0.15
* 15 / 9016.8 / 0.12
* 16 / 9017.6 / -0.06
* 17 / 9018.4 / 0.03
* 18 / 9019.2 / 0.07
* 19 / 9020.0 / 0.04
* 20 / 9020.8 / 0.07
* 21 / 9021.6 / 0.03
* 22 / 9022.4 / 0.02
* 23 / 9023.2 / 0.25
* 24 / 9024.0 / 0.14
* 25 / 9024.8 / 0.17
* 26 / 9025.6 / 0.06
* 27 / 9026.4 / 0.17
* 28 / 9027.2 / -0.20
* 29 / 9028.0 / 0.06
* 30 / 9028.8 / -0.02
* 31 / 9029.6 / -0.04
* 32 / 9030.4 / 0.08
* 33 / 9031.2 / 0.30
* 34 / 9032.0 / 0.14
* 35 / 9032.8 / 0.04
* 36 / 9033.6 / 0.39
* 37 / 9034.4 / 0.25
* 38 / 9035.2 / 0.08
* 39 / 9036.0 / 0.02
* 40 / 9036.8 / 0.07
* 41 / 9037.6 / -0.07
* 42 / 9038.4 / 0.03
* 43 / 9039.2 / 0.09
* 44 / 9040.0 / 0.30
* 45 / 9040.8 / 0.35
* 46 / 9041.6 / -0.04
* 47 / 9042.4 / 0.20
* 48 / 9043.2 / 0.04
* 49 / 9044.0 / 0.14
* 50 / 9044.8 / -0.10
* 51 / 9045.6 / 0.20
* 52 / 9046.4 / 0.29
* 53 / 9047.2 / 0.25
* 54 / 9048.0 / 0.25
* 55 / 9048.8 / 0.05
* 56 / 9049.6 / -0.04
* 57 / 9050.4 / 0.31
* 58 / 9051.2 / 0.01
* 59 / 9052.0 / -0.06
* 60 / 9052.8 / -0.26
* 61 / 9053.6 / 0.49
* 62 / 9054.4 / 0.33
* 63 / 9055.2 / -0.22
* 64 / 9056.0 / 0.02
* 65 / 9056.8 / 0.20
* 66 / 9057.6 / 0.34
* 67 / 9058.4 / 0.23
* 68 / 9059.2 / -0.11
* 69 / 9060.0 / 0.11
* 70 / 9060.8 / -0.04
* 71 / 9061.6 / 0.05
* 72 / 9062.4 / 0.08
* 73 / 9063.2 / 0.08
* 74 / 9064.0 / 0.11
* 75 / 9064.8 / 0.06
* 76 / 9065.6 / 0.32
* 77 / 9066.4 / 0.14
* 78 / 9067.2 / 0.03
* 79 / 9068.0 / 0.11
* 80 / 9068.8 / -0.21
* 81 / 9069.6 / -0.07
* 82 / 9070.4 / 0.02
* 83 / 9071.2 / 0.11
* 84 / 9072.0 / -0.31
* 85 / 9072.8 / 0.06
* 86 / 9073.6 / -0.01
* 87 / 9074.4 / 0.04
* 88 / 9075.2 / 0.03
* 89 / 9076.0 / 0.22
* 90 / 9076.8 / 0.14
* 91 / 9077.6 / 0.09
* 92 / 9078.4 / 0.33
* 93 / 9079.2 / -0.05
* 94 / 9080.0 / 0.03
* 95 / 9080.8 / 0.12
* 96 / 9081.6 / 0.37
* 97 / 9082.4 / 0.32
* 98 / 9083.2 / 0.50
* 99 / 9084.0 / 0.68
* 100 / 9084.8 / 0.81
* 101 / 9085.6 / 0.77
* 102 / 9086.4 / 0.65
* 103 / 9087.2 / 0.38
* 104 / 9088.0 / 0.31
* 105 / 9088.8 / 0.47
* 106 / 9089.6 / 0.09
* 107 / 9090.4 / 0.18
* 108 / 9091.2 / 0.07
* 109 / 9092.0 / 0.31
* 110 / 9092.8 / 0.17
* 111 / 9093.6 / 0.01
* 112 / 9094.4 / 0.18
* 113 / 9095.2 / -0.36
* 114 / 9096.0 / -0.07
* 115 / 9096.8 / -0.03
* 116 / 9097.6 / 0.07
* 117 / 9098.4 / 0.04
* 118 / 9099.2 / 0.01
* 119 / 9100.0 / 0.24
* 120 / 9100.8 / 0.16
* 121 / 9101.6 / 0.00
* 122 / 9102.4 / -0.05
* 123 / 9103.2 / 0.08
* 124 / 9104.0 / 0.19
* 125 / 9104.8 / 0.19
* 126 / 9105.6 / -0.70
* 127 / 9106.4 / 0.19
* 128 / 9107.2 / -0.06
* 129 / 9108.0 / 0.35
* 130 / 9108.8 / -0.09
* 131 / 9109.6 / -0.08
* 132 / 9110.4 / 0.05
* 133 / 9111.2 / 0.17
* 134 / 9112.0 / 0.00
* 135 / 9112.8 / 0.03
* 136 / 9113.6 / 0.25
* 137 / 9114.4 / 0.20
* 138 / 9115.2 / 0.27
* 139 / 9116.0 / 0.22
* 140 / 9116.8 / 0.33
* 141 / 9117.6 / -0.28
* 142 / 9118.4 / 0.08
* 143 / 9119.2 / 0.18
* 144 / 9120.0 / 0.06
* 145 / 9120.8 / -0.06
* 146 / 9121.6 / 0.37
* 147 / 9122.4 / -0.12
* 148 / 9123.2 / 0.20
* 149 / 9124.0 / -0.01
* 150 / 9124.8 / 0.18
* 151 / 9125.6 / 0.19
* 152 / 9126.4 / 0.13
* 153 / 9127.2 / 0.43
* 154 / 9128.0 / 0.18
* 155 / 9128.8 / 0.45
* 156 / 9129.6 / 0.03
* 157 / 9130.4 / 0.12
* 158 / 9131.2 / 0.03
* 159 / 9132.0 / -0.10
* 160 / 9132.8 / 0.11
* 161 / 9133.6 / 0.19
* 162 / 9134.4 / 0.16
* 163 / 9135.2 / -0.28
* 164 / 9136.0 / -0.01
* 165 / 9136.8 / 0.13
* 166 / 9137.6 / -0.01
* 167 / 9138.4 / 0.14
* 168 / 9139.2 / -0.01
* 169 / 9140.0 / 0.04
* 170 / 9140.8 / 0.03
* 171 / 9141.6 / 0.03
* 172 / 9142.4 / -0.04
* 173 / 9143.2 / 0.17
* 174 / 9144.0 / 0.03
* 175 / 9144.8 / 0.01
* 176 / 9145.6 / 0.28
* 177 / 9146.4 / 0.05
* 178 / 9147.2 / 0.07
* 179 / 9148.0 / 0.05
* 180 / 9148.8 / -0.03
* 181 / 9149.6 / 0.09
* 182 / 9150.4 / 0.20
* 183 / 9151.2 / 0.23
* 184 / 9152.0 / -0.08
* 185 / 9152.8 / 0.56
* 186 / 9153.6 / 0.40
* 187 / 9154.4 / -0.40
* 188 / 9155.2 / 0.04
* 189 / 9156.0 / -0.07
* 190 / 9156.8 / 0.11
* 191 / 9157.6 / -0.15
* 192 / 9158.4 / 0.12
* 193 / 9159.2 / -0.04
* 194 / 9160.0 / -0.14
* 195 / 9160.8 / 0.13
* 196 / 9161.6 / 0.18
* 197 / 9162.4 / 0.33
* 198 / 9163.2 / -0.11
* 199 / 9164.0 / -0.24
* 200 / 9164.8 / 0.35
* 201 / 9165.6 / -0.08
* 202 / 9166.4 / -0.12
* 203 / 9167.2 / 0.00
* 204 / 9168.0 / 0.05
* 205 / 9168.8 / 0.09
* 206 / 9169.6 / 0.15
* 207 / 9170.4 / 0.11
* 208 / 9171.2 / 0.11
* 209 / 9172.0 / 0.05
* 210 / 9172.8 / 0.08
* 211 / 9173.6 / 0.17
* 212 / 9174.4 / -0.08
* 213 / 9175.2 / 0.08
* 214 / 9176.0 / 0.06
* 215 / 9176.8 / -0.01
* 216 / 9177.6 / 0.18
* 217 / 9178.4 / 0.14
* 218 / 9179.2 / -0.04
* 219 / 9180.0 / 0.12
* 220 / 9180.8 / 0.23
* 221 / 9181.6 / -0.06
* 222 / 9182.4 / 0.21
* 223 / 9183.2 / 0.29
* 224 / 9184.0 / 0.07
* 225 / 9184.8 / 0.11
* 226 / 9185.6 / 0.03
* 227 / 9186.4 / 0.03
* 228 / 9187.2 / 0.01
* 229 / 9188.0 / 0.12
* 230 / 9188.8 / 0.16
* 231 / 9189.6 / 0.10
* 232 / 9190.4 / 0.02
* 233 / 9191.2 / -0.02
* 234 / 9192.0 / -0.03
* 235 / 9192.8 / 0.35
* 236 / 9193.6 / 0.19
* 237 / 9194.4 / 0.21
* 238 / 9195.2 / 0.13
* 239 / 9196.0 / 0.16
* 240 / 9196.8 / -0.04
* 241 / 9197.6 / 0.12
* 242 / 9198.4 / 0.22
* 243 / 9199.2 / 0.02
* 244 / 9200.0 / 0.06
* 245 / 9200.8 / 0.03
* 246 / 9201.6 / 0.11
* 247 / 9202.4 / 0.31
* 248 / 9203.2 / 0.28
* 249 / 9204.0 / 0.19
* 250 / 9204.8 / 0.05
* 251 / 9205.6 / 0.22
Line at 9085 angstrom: Hbeta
